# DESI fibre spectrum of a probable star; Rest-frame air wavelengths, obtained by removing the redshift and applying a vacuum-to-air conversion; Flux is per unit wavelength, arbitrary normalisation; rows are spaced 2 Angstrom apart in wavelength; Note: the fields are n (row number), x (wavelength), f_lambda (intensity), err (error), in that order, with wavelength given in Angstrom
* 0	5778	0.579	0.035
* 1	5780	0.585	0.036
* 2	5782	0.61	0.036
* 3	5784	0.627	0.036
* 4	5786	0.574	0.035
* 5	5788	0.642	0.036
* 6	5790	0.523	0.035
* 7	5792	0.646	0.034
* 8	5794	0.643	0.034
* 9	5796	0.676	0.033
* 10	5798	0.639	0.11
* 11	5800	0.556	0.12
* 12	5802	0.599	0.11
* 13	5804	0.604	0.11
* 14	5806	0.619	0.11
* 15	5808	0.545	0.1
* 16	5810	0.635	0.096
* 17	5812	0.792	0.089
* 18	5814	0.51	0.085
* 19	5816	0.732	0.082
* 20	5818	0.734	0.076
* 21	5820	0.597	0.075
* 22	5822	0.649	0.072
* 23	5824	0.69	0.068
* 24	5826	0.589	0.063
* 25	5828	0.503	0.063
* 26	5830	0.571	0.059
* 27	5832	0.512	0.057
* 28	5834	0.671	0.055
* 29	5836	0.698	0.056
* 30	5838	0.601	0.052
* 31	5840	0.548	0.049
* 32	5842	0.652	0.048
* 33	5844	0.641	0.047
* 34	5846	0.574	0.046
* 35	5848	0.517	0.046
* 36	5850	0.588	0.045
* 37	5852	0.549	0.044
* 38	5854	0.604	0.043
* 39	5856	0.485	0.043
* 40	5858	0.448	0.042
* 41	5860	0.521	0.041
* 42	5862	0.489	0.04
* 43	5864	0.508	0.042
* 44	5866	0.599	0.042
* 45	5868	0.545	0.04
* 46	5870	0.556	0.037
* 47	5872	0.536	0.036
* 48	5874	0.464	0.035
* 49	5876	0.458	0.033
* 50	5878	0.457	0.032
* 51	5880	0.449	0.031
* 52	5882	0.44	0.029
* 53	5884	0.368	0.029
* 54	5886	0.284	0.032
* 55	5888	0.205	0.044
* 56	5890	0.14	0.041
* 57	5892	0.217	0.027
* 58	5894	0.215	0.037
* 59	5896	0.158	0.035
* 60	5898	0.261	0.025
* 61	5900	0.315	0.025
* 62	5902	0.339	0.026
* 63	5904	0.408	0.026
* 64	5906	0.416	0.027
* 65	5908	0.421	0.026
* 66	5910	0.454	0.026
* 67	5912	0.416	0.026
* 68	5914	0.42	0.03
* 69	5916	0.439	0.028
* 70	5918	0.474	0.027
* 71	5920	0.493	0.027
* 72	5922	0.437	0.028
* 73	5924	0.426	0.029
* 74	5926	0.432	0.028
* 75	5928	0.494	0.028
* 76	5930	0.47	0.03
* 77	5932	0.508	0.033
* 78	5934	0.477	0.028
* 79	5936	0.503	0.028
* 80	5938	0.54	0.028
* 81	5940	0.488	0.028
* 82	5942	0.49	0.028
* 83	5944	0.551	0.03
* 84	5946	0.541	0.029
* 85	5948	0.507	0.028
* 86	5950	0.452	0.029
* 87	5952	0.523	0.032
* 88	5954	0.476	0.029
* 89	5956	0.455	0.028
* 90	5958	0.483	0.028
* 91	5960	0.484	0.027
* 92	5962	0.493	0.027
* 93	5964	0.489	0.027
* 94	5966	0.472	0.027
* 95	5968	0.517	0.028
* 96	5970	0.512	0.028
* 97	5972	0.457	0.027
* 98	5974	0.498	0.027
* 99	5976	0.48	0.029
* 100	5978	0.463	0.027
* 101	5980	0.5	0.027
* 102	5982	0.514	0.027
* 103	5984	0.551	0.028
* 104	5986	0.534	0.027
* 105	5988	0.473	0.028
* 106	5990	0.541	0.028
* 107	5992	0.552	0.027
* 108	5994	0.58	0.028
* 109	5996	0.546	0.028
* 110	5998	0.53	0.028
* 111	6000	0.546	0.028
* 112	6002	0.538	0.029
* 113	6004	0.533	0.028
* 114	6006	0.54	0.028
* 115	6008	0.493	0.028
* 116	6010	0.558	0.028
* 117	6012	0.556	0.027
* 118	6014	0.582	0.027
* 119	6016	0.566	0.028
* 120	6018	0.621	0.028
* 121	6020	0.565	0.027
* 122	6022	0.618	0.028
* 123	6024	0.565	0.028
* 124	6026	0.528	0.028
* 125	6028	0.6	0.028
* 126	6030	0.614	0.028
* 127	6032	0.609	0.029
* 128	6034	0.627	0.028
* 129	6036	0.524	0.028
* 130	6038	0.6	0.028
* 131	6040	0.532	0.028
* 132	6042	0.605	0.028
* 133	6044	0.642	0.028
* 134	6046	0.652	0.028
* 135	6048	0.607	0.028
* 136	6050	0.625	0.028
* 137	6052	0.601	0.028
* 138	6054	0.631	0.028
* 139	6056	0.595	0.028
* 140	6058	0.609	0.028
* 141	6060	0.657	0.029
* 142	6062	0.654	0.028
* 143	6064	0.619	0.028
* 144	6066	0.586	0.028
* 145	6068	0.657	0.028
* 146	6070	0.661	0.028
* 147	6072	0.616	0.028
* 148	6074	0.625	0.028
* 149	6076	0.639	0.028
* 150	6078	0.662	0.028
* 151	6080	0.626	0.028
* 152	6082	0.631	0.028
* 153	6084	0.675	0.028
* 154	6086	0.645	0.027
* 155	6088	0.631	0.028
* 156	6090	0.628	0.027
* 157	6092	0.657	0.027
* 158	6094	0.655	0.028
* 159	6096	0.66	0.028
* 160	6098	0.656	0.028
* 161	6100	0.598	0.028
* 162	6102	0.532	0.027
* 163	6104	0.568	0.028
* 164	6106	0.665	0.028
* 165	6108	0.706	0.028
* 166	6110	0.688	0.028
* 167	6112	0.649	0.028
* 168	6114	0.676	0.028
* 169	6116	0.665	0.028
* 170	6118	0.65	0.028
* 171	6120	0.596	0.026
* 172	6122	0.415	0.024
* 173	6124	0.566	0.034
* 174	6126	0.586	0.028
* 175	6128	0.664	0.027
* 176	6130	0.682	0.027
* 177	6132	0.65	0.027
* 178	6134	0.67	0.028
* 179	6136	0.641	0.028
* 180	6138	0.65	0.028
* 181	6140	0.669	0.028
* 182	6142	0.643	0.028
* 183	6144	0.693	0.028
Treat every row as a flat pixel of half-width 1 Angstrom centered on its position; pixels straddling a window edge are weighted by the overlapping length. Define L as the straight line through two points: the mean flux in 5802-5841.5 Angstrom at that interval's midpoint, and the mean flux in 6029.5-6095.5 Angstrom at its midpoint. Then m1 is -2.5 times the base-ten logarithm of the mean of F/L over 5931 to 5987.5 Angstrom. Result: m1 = 0.24 mag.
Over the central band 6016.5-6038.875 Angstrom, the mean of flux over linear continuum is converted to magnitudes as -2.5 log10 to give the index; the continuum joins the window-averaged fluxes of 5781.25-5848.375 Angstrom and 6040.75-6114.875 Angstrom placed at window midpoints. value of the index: 0.077 mag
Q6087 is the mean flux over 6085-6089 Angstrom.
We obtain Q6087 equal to 0.638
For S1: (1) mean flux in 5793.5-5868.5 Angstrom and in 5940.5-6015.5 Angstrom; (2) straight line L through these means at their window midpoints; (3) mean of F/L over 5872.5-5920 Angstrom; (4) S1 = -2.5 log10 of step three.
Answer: 0.47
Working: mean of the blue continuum 0.596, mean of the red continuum 0.514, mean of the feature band 0.362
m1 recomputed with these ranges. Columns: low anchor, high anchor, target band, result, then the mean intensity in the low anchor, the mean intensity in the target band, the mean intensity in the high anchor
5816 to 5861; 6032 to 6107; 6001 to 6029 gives 0.099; 0.591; 0.562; 0.623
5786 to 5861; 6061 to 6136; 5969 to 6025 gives 0.161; 0.602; 0.536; 0.633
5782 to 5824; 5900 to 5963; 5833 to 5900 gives 0.188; 0.628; 0.466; 0.466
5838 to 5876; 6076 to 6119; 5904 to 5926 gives 0.284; 0.545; 0.438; 0.644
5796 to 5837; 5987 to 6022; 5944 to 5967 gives 0.160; 0.624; 0.491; 0.55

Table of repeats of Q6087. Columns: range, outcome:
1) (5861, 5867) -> 0.532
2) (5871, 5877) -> 0.486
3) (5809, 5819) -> 0.681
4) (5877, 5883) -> 0.449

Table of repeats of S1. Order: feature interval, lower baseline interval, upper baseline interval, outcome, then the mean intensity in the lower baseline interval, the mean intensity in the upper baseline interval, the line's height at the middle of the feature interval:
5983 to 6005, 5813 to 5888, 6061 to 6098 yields 0.13 mag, 0.545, 0.641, 0.605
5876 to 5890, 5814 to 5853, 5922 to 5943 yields 0.46 mag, 0.609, 0.481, 0.545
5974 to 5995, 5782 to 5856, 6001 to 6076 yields 0.16 mag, 0.611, 0.595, 0.599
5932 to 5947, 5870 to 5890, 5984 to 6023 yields -0.09 mag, 0.401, 0.551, 0.473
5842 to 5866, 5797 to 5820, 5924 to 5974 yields 0.08 mag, 0.632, 0.491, 0.586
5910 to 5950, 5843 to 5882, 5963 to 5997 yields 0.08 mag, 0.523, 0.511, 0.516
